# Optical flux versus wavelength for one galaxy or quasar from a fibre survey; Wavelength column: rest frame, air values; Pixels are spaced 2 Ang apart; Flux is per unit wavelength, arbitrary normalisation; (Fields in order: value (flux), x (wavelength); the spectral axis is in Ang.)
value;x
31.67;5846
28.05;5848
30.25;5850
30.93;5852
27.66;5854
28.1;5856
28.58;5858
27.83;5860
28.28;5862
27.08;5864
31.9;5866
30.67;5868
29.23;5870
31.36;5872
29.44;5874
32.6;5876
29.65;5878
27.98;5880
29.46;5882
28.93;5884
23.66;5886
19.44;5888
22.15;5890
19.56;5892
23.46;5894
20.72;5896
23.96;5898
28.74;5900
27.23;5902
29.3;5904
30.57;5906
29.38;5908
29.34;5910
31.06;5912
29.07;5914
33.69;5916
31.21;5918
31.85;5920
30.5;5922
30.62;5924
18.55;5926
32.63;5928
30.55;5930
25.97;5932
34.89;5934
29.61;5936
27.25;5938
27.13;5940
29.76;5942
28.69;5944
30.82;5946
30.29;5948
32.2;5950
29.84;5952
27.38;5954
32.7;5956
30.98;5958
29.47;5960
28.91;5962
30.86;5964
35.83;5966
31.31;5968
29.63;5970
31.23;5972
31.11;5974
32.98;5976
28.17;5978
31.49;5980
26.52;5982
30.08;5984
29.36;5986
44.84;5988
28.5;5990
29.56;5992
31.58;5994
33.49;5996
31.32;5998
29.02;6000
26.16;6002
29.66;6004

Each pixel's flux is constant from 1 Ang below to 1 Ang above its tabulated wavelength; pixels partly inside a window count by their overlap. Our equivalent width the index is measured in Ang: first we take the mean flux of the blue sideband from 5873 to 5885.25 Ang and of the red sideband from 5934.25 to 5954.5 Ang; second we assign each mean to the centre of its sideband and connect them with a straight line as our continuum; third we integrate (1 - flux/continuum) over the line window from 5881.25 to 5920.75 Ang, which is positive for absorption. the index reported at 3.3 Ang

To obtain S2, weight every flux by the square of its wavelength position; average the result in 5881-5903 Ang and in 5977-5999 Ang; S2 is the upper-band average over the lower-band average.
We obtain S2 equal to 1.3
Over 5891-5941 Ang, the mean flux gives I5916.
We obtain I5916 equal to 28.3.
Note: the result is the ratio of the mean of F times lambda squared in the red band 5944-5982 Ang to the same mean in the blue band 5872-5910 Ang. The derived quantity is 1.2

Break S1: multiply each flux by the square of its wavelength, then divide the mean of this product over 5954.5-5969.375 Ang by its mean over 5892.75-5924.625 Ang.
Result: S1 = 1.11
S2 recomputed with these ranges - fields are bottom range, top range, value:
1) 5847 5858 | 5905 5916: 1.06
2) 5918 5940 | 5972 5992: 1.09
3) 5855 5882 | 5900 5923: 1.04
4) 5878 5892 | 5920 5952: 1.19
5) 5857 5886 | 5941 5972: 1.07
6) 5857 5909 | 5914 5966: 1.12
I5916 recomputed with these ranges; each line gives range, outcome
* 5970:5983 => 30.2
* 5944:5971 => 30.7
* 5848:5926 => 28.2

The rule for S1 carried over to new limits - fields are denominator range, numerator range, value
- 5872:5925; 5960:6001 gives 1.15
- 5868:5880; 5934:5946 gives 0.99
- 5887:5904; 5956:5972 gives 1.35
